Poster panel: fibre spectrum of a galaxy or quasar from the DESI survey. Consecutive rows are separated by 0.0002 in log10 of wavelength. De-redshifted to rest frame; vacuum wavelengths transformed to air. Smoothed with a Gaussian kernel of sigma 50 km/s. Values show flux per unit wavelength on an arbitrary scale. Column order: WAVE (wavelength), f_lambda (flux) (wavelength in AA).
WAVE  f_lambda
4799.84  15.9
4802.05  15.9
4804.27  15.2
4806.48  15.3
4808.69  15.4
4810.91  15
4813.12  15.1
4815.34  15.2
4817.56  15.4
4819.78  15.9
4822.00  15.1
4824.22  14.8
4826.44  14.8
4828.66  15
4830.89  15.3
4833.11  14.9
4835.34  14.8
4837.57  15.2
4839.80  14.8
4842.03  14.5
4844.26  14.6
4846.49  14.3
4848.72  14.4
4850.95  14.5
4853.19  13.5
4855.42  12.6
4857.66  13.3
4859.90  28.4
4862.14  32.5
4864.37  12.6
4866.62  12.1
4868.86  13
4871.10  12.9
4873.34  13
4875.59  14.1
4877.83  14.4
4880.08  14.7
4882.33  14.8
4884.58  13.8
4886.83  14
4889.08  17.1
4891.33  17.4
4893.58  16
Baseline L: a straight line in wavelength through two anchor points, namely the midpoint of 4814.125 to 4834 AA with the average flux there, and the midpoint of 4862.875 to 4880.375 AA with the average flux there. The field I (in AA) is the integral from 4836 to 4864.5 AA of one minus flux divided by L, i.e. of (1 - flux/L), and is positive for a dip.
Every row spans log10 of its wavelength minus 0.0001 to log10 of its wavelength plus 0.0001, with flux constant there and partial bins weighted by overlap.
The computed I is -4.7 AA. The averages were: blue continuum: 15.2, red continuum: 13.7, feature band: 16.7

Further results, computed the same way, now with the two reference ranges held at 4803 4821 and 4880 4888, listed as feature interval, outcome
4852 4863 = -3.8 AA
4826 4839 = 0.0 AA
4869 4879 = 0.6 AA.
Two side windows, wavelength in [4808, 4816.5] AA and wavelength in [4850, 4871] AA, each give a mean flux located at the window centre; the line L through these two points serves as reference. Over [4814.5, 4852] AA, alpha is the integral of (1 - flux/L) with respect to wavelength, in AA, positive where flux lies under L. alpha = 2.2 AA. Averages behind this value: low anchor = 15.2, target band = 14.9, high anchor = 16.8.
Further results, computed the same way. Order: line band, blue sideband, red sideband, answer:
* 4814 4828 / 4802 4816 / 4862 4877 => -0.1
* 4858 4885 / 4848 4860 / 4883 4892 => -1.9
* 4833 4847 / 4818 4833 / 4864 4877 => -0.3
